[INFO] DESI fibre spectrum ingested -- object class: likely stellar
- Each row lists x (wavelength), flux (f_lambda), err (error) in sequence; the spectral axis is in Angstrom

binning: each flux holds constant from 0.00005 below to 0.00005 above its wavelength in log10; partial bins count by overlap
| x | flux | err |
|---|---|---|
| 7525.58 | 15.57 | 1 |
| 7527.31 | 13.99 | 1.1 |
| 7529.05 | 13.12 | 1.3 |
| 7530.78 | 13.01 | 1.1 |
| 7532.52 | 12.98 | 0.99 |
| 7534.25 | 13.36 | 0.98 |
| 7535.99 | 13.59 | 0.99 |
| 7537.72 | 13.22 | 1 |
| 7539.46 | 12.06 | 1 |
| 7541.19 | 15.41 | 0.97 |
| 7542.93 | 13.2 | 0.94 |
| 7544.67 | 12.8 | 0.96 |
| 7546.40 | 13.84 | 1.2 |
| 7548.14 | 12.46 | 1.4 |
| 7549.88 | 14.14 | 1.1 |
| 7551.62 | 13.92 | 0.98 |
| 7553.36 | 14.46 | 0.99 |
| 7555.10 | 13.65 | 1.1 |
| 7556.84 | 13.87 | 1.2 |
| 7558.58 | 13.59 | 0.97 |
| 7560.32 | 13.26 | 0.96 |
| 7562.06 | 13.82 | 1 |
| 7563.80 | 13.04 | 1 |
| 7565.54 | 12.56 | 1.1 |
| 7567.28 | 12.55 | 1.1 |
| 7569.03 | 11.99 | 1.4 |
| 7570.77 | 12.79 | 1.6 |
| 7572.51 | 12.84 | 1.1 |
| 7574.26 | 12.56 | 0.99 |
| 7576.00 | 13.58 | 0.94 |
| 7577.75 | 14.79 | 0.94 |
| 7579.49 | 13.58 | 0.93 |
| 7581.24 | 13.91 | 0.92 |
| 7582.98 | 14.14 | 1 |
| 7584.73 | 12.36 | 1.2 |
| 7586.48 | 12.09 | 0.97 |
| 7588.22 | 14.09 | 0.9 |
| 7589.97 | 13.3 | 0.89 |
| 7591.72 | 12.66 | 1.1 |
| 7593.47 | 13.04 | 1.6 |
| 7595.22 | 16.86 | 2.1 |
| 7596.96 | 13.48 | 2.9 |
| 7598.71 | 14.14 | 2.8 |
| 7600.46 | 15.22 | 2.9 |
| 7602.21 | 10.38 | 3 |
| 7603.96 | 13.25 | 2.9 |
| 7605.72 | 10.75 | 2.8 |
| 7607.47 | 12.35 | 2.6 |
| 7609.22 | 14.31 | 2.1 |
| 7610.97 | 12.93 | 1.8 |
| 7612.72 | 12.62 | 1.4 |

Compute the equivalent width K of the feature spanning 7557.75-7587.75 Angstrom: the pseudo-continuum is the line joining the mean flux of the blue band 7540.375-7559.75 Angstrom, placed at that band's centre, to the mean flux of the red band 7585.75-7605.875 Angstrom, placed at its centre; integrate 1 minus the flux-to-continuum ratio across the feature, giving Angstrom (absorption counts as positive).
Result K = 0.9 Angstrom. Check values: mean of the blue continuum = 13.7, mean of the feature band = 13.2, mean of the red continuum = 13.4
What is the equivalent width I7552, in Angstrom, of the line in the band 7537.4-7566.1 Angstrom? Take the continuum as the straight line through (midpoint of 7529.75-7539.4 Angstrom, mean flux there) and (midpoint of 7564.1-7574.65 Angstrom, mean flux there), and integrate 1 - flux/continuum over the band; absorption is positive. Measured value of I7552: -1.5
